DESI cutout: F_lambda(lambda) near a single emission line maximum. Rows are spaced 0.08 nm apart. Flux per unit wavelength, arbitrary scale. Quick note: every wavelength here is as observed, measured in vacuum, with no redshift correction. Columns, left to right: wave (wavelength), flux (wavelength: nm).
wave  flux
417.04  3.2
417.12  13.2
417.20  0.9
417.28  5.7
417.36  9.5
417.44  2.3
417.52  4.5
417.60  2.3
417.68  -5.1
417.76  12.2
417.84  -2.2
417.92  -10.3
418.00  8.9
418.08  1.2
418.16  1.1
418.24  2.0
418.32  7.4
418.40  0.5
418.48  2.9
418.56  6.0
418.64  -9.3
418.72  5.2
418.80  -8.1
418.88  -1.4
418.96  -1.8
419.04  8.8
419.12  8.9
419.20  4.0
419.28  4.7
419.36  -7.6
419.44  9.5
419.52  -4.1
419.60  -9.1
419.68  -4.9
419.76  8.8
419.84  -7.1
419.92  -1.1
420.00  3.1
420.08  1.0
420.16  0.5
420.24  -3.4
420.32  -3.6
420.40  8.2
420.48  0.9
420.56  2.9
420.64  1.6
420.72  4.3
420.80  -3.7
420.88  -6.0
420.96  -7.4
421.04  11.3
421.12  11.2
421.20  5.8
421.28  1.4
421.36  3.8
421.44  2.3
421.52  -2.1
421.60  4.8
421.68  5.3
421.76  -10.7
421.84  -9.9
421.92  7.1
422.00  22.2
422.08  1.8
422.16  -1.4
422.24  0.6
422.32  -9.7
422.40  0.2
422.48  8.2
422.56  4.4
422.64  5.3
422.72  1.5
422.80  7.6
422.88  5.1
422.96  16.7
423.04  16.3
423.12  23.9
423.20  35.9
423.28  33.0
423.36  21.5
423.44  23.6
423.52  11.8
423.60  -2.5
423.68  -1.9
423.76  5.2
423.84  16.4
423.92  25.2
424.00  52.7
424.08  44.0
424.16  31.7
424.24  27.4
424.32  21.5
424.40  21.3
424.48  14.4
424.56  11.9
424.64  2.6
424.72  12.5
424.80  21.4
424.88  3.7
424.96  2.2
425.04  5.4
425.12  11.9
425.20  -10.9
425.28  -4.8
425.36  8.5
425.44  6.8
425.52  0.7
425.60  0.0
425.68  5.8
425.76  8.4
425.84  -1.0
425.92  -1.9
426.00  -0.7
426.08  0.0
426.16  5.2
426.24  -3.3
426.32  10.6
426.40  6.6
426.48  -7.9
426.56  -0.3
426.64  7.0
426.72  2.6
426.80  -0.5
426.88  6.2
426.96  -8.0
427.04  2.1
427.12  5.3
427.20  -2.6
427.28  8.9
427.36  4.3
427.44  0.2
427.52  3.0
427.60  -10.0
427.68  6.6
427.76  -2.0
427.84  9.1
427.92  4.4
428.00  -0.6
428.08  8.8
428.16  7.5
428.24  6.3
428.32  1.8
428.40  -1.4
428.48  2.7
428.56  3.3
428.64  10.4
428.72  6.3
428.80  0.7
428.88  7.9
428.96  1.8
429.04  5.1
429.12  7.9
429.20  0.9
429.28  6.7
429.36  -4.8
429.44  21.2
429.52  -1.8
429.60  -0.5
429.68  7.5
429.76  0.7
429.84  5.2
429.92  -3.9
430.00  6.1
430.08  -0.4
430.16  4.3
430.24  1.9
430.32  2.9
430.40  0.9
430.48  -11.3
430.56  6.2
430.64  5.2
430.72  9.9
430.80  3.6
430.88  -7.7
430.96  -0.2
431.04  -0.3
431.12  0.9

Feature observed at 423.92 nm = Mg II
